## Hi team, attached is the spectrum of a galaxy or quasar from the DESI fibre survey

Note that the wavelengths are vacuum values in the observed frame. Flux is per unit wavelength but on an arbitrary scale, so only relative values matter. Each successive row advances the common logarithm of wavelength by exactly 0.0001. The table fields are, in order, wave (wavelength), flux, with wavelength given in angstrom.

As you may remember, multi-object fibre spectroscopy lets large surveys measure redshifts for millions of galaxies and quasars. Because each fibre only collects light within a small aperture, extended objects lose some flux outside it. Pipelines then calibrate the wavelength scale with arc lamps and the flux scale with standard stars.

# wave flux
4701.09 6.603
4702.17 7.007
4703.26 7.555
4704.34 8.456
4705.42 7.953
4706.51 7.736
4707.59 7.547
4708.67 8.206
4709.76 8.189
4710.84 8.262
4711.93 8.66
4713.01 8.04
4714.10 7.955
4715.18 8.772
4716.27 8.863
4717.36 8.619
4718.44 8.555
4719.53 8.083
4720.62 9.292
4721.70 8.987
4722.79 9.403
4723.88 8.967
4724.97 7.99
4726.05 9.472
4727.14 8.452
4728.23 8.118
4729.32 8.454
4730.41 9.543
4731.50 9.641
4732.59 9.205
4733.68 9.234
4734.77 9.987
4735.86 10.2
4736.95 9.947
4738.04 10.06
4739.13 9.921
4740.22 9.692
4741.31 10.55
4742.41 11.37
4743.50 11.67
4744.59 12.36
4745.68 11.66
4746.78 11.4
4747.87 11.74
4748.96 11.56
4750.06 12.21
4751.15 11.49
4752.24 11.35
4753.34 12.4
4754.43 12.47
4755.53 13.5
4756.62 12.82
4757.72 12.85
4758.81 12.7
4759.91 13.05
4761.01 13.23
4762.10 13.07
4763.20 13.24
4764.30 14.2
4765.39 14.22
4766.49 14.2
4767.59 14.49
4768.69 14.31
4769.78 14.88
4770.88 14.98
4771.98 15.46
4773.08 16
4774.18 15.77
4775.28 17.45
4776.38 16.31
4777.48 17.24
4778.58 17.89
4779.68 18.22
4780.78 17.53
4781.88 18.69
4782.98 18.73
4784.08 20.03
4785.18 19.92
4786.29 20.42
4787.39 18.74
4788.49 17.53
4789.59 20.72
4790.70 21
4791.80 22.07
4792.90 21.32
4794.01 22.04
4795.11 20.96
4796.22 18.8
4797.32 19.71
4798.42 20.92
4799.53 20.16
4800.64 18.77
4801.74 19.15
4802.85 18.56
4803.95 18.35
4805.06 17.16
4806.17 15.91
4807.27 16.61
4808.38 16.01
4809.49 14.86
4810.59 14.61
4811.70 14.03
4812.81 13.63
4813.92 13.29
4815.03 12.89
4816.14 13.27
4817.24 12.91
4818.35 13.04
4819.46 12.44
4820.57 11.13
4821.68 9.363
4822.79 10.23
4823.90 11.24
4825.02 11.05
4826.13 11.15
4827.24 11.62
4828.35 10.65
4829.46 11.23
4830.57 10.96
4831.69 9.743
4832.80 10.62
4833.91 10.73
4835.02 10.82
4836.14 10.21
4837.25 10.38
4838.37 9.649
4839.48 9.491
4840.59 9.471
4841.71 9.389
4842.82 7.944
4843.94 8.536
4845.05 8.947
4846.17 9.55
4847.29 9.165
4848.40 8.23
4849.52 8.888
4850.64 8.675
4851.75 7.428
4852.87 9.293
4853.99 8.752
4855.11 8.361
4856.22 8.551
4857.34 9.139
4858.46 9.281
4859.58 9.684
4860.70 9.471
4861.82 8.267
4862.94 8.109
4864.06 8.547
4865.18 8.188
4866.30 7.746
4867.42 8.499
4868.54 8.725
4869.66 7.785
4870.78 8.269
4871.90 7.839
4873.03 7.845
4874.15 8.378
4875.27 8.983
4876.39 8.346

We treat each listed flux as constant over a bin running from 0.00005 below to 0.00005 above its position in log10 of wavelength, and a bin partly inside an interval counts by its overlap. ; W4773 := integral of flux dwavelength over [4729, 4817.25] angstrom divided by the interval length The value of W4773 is 15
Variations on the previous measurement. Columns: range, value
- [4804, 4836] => 12.6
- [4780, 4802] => 19.9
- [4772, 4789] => 18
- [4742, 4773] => 13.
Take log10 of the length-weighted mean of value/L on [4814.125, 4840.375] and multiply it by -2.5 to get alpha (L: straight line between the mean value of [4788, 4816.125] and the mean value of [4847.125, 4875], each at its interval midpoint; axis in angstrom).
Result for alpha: 0.24 mag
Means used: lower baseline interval 17.9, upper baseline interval 8.52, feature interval 11.1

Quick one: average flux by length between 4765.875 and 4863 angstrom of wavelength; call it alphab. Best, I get 13.8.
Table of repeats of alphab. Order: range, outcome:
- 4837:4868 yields 8.83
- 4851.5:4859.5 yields 8.79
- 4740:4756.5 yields 11.8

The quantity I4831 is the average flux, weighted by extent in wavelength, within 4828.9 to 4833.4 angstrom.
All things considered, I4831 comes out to 10.6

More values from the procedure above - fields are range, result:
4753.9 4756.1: 13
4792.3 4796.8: 20.8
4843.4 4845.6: 8.76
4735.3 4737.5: 10.1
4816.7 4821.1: 12.4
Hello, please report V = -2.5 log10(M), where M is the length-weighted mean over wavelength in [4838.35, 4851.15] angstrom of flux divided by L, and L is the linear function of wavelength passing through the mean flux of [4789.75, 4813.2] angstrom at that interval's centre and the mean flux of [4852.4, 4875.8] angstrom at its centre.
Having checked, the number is 0.28 mag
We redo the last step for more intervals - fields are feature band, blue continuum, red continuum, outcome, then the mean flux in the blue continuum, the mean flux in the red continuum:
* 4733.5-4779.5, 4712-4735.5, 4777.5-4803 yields 0.09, 8.85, 19.6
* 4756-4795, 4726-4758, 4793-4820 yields -0.20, 10.8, 16.7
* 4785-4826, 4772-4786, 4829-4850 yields -0.15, 17.8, 9.68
